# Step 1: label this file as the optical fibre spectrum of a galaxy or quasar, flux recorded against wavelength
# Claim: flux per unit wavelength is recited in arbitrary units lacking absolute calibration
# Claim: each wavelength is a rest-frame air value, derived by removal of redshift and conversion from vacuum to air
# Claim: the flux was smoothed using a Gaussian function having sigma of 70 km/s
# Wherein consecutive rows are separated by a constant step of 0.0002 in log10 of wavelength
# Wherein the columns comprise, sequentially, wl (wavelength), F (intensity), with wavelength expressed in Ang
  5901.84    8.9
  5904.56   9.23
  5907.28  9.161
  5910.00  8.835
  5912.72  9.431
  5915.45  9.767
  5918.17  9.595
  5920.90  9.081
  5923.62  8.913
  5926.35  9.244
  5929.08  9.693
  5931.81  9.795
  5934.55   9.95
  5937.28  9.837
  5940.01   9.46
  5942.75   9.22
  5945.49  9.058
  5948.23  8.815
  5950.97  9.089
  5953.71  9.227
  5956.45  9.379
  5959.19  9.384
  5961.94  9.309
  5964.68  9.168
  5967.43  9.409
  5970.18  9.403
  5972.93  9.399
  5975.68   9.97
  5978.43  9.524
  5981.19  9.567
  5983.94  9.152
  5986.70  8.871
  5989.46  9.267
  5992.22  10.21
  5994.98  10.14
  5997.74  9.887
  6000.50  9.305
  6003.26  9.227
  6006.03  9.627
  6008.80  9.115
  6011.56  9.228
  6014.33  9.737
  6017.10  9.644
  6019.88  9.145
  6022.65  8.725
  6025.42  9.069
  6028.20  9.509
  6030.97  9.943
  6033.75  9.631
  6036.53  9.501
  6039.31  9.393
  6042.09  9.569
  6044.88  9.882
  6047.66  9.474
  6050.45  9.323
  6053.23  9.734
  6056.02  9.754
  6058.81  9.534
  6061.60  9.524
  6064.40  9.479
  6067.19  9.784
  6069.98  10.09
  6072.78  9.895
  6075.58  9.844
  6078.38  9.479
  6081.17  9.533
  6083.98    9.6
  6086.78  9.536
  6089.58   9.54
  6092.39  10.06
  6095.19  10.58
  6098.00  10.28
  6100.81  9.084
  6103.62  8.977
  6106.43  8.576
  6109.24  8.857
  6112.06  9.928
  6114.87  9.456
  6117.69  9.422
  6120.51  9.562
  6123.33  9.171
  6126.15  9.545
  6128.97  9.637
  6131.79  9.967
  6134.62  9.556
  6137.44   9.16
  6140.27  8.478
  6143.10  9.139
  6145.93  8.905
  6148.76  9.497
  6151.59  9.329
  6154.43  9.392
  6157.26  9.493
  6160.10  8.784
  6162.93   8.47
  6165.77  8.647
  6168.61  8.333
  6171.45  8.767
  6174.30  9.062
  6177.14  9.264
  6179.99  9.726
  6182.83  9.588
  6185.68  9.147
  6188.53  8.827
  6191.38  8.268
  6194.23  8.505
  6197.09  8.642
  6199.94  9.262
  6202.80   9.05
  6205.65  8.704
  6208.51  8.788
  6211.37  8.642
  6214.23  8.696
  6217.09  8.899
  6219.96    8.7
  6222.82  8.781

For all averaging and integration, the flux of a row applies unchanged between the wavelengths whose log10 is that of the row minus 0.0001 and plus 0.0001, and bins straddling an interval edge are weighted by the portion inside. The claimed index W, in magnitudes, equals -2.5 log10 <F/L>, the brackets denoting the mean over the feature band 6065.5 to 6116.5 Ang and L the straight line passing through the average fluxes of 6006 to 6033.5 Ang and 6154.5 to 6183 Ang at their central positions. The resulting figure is -0.05 mag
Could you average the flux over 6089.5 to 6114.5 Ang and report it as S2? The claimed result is 9.54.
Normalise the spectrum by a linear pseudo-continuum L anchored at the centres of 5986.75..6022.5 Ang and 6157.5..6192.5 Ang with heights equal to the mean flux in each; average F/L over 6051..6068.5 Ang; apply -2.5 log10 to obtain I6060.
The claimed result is -0.04 mag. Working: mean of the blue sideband 9.49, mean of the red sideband 8.93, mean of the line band 9.62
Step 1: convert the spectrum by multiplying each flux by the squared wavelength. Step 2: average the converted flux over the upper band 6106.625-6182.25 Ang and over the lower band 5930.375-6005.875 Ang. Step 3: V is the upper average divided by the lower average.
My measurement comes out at 1.0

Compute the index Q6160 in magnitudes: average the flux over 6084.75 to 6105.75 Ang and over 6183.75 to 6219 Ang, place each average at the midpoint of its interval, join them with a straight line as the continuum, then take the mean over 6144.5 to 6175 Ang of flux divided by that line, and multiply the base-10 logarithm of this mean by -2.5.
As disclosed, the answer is 0.02 mag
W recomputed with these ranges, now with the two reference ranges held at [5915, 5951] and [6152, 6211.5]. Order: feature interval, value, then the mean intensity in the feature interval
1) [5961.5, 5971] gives 0.00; 9.32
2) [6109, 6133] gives -0.06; 9.53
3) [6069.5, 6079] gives -0.08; 9.82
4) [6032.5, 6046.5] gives -0.05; 9.59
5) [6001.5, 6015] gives -0.01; 9.37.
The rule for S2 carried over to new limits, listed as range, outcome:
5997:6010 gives 9.41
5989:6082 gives 9.57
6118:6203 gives 9.11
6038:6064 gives 9.57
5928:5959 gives 9.41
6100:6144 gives 9.29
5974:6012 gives 9.51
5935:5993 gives 9.37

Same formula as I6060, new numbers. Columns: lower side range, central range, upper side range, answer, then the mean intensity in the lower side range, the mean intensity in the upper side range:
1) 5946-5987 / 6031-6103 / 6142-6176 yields -0.06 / 9.32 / 8.99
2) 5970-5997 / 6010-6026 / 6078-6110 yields 0.03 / 9.56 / 9.52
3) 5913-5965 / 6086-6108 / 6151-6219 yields -0.06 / 9.37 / 8.92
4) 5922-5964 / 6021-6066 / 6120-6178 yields -0.03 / 9.35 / 9.14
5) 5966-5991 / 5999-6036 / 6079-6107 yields 0.01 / 9.4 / 9.61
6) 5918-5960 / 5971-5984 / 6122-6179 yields -0.03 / 9.35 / 9.13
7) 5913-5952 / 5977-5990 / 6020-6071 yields 0.02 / 9.4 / 9.54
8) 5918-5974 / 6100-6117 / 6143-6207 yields -0.01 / 9.35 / 8.99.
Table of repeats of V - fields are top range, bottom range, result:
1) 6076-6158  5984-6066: 1.03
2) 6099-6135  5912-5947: 1.05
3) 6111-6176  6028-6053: 0.99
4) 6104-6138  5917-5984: 1.06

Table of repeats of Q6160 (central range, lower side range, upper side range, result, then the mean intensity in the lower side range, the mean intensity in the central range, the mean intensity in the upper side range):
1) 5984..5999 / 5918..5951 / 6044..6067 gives -0.017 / 9.37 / 9.62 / 9.59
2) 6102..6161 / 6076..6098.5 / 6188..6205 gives 0.012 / 9.81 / 9.28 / 8.75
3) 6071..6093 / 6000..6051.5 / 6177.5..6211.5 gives -0.047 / 9.43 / 9.68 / 8.95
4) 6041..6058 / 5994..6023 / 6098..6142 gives -0.025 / 9.45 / 9.62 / 9.32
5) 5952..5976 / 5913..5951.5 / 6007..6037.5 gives 0.002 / 9.4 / 9.38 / 9.39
